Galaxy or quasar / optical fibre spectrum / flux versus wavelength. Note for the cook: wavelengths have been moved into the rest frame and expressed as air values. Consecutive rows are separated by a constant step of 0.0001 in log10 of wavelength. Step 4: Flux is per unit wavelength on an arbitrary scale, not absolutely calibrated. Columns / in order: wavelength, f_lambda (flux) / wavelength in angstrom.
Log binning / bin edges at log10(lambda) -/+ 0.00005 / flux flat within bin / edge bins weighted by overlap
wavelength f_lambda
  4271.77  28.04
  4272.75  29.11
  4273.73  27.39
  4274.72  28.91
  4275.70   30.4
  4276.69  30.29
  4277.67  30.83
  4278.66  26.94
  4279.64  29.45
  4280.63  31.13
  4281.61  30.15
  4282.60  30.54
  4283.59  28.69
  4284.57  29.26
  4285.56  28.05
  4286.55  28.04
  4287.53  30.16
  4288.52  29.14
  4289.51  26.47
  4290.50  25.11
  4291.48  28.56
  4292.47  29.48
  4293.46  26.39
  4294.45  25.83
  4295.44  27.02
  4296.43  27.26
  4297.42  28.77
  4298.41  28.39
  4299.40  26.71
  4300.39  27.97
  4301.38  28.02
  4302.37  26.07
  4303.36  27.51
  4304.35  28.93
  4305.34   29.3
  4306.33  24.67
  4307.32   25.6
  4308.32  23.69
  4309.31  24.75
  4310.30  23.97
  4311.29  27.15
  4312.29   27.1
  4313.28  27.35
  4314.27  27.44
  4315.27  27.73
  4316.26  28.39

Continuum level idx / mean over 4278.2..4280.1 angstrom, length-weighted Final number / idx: 28.3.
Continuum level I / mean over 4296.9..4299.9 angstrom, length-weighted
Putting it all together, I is 27.9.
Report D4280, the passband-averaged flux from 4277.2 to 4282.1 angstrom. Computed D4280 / 29.7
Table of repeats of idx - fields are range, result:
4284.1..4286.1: 28.5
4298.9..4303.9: 27.3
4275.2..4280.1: 29.6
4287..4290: 28.6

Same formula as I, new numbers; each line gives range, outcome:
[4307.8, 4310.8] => 24.1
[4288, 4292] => 27.3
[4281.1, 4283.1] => 30.3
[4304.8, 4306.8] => 27.1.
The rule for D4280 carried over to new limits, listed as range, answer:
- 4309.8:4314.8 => 26.6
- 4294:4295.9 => 26.4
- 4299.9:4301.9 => 28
